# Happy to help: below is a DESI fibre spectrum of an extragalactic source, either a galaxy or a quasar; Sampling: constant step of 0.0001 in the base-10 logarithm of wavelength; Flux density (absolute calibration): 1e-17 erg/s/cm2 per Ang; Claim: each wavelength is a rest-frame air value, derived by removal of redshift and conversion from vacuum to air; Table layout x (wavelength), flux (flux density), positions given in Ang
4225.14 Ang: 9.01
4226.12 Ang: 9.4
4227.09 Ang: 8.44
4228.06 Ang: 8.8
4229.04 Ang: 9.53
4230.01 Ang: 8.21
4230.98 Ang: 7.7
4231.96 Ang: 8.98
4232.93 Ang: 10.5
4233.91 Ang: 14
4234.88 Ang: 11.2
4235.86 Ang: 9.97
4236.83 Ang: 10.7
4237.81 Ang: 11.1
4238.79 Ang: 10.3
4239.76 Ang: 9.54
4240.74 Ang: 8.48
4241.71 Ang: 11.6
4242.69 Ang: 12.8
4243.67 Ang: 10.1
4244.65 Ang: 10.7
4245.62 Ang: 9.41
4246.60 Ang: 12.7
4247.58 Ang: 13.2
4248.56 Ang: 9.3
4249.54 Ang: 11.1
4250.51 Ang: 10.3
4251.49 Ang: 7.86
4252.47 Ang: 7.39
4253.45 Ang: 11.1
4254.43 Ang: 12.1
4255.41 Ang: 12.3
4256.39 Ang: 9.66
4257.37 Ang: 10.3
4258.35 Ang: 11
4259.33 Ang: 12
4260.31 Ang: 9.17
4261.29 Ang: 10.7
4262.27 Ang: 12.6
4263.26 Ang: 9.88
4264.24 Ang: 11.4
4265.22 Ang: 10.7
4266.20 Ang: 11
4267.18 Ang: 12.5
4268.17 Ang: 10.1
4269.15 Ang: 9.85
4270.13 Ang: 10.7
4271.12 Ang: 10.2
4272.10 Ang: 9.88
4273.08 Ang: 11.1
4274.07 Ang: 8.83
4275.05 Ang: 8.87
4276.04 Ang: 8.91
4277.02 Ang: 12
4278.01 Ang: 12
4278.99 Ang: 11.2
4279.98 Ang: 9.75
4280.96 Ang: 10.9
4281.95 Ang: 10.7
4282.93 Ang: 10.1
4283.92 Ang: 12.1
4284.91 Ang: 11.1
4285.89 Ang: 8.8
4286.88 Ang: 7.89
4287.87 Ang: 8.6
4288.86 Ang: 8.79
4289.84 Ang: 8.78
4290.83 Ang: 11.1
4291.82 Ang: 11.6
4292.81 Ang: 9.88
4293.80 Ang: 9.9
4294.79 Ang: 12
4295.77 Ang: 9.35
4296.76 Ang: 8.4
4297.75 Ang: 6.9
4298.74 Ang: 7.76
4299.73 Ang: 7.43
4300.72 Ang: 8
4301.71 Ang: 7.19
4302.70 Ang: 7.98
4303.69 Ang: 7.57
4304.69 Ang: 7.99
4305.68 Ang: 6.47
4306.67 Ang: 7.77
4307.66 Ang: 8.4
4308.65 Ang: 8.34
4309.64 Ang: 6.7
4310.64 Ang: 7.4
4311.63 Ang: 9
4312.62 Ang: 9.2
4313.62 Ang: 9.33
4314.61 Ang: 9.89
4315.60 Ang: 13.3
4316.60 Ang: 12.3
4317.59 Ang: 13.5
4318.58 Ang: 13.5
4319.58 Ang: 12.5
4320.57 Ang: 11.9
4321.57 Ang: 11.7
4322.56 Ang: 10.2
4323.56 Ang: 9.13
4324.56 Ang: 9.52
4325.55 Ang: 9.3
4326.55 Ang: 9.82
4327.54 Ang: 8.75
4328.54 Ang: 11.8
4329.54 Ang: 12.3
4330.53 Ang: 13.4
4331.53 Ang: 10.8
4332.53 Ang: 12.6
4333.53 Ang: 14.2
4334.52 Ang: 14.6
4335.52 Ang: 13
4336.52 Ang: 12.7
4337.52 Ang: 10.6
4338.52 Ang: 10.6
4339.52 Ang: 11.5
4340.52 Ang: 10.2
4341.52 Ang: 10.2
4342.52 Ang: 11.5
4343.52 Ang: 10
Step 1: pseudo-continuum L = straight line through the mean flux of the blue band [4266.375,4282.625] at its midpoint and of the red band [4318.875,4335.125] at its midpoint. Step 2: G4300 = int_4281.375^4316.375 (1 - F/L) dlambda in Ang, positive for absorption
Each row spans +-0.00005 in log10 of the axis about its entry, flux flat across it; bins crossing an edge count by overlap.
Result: 6.0 Ang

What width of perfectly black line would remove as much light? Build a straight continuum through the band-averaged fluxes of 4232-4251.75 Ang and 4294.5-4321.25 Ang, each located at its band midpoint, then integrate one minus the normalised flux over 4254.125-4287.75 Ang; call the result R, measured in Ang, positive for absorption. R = -1.6 Ang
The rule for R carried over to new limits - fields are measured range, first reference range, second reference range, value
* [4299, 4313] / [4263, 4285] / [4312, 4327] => 4.0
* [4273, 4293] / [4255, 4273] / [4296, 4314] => -1.5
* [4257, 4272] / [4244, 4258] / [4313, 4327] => -0.2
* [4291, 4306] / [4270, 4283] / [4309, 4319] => 2.5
